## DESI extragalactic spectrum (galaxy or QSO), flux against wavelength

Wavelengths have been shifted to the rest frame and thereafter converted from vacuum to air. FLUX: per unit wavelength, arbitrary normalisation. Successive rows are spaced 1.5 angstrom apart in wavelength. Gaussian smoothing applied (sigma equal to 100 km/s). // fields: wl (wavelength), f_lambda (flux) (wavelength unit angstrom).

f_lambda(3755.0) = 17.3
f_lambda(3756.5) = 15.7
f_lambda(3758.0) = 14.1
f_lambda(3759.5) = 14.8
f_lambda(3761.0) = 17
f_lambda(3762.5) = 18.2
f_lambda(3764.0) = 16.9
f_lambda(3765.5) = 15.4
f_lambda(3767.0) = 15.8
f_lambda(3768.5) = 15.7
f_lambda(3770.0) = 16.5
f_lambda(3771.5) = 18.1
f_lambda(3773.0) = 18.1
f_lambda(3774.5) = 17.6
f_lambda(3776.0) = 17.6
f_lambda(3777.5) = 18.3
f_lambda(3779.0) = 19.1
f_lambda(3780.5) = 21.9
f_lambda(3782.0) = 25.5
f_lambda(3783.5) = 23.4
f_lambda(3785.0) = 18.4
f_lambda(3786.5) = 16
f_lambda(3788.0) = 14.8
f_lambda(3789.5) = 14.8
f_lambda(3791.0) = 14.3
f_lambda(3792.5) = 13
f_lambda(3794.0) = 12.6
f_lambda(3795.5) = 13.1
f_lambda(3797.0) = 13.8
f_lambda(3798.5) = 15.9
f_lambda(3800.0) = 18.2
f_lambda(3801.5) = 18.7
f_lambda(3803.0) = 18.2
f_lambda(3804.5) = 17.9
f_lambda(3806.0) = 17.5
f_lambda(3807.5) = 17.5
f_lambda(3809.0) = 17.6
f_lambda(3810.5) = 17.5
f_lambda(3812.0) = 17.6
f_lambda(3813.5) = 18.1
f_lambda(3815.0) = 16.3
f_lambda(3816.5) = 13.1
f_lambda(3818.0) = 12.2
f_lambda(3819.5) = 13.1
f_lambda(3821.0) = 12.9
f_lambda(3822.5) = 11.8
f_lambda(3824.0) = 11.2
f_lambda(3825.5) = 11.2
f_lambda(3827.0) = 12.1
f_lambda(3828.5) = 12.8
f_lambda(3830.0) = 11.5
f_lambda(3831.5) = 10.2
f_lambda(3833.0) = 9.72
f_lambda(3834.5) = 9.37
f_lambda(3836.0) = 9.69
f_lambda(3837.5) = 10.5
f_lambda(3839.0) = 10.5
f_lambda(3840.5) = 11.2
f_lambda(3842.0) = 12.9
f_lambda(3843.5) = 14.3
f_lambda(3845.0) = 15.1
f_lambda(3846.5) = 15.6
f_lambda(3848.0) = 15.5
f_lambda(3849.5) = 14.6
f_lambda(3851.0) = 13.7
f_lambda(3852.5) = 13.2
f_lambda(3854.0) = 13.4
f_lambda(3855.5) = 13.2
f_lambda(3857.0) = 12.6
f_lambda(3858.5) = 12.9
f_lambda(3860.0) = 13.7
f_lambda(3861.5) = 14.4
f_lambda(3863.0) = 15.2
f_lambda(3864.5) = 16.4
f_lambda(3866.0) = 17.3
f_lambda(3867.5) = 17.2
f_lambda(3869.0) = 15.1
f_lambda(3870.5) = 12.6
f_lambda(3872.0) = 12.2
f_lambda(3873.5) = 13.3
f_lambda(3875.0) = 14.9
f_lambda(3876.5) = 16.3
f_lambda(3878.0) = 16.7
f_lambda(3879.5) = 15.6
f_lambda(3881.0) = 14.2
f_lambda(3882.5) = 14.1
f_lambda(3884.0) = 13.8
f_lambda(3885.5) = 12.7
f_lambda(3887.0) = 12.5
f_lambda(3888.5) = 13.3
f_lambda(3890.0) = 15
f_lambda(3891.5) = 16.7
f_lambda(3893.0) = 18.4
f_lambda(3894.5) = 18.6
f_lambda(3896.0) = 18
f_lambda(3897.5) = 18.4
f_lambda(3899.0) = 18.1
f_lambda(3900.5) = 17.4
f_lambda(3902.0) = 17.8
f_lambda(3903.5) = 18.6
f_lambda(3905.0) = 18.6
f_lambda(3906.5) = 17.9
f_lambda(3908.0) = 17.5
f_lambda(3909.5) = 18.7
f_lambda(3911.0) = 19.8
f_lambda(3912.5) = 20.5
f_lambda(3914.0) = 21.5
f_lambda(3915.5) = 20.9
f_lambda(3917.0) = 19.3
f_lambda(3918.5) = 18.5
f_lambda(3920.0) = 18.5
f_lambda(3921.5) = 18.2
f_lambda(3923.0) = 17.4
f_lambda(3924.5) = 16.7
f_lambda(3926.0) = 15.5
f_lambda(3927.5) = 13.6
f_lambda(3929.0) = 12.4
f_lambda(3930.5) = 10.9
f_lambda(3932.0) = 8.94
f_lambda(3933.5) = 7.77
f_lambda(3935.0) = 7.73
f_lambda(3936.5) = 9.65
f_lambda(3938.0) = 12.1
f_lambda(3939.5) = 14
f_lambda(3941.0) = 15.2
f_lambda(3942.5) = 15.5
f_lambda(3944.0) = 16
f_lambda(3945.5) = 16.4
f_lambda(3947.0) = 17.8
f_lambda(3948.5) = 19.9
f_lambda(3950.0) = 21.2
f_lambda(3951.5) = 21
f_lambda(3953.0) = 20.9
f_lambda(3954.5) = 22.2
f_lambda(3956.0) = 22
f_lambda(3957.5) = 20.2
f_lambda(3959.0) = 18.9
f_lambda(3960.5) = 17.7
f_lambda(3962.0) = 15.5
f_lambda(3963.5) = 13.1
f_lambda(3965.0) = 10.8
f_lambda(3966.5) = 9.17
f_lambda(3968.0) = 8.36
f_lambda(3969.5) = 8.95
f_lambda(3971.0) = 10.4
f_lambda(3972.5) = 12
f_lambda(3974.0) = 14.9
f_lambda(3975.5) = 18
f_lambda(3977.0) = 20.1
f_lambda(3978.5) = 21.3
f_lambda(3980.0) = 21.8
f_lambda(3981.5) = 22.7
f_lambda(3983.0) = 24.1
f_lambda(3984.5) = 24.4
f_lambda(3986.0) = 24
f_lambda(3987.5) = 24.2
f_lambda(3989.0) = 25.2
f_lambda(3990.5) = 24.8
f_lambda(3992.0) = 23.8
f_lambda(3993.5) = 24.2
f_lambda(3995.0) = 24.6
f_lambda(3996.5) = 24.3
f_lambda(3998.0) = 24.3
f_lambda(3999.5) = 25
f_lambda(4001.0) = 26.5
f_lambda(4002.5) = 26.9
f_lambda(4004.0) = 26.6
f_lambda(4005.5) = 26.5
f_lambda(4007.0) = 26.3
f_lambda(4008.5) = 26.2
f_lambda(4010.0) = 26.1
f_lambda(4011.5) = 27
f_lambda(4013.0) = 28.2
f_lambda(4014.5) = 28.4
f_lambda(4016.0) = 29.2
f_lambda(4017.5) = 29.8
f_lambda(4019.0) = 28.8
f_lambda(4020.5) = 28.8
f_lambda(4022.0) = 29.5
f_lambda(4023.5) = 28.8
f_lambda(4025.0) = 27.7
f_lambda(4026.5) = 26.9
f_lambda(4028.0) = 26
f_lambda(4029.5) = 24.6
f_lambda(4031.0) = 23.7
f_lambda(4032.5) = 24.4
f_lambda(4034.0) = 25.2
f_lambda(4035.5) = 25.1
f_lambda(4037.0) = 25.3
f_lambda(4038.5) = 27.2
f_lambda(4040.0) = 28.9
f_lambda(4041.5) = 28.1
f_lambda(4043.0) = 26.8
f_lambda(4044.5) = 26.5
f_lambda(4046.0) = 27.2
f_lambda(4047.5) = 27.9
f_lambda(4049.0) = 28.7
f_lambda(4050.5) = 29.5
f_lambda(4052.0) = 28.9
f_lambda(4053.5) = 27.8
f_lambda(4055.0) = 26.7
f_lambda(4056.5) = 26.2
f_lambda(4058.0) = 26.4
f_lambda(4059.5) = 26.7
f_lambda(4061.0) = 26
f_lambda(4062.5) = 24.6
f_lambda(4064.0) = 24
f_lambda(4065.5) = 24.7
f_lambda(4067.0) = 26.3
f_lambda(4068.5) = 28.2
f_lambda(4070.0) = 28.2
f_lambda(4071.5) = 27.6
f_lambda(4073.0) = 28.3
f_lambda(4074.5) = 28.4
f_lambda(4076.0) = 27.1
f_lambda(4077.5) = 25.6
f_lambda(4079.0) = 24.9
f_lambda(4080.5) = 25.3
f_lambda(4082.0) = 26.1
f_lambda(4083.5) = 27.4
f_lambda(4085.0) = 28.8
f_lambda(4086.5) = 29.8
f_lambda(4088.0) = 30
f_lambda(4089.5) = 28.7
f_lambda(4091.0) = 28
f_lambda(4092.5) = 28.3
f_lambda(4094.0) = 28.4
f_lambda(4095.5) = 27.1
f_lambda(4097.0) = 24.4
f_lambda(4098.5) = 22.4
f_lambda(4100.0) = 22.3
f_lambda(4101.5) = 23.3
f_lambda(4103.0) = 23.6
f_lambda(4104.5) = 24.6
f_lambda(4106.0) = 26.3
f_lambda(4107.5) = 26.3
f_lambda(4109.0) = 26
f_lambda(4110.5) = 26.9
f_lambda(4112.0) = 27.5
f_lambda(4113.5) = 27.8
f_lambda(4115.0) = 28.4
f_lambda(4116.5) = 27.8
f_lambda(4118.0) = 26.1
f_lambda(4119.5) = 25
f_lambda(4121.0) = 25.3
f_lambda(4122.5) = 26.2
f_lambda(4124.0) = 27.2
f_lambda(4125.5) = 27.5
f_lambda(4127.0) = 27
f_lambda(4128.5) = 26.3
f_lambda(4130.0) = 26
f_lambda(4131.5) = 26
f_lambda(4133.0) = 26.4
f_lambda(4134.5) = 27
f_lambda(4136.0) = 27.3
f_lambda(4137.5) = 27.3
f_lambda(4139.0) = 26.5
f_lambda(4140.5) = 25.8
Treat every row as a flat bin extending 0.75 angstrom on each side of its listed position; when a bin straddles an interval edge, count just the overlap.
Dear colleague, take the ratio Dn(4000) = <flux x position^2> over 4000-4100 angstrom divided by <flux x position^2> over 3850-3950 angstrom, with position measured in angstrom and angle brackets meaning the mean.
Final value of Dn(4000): 1.9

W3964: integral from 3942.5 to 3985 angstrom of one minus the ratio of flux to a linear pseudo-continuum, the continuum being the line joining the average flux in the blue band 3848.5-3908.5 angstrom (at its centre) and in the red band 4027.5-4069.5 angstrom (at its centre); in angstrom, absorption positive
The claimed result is 7.1 angstrom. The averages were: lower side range 15.4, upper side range 26.5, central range 17.4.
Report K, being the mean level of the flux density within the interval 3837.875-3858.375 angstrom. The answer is 13.4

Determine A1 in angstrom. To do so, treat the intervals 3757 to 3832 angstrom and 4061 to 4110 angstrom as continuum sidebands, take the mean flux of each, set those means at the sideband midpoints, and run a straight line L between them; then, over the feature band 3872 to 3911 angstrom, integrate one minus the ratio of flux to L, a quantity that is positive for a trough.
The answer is 6.43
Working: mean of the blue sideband 16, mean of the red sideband 26.4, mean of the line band 16.3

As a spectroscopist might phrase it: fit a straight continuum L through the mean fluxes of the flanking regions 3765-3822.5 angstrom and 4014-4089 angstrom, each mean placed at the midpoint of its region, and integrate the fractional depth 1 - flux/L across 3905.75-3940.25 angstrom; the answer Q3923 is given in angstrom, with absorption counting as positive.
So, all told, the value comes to 9.90 angstrom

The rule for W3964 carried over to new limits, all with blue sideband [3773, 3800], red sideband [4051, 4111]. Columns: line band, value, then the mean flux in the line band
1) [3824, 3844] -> 8.0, 11.2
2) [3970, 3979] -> 2.9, 15.8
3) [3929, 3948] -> 8.0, 12.8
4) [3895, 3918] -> 2.3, 18.9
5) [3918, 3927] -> 1.7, 17.3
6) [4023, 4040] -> -0.7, 26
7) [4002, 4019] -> -2.2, 27.5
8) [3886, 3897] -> 2.4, 16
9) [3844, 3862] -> 4.9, 14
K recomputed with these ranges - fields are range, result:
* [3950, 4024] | 22.1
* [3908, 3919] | 19.8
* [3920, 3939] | 12.8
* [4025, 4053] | 26.8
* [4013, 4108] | 26.8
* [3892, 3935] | 16.9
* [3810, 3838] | 12.7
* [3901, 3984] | 16.6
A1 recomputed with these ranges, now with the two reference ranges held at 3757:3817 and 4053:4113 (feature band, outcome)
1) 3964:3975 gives 5.8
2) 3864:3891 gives 7.1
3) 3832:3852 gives 6.7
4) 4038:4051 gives -1.3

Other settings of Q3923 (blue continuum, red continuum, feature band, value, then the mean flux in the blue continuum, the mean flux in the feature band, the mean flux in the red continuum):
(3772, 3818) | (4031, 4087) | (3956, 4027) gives 6.0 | 17.1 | 22.4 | 26.8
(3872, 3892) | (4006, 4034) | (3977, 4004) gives 0.3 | 14.4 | 24.2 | 27.2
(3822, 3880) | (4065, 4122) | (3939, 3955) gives 0.4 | 13.3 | 18.2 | 26.6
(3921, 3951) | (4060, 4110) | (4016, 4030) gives -4.3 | 14.4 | 28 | 26.4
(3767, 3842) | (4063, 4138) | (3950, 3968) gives 3.3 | 15.2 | 17.2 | 26.6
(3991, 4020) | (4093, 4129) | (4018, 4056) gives -1.2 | 26.5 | 27.2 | 26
